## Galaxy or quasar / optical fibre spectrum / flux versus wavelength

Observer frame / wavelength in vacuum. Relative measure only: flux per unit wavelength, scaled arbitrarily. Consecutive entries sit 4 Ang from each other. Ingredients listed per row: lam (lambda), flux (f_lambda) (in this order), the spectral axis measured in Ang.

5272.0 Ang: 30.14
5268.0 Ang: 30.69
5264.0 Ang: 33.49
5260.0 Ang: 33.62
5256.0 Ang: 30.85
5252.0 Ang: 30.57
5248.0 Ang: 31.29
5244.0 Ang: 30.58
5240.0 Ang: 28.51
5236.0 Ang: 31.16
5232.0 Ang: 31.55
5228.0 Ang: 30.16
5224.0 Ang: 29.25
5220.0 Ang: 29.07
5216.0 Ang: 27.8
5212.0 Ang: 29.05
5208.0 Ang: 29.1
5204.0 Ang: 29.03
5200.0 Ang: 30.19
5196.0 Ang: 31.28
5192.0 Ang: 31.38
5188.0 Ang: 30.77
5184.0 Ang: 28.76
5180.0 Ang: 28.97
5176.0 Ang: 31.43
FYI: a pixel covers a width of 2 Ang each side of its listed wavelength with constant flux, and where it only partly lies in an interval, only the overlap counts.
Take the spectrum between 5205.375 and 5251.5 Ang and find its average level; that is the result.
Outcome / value 29.8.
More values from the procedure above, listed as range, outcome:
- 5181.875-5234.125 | 29.8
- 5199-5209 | 29.4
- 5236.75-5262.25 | 30.9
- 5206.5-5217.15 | 28.7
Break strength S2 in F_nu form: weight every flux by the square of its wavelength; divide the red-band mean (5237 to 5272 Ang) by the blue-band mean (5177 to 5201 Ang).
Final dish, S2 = 1.05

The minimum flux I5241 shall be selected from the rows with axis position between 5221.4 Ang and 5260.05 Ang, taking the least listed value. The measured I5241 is 28.51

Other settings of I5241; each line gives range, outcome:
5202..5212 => 29.03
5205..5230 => 27.8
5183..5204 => 28.76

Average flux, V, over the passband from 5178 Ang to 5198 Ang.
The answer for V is 30.2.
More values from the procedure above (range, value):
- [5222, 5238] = 30.5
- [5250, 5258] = 30.7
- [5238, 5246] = 29.5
